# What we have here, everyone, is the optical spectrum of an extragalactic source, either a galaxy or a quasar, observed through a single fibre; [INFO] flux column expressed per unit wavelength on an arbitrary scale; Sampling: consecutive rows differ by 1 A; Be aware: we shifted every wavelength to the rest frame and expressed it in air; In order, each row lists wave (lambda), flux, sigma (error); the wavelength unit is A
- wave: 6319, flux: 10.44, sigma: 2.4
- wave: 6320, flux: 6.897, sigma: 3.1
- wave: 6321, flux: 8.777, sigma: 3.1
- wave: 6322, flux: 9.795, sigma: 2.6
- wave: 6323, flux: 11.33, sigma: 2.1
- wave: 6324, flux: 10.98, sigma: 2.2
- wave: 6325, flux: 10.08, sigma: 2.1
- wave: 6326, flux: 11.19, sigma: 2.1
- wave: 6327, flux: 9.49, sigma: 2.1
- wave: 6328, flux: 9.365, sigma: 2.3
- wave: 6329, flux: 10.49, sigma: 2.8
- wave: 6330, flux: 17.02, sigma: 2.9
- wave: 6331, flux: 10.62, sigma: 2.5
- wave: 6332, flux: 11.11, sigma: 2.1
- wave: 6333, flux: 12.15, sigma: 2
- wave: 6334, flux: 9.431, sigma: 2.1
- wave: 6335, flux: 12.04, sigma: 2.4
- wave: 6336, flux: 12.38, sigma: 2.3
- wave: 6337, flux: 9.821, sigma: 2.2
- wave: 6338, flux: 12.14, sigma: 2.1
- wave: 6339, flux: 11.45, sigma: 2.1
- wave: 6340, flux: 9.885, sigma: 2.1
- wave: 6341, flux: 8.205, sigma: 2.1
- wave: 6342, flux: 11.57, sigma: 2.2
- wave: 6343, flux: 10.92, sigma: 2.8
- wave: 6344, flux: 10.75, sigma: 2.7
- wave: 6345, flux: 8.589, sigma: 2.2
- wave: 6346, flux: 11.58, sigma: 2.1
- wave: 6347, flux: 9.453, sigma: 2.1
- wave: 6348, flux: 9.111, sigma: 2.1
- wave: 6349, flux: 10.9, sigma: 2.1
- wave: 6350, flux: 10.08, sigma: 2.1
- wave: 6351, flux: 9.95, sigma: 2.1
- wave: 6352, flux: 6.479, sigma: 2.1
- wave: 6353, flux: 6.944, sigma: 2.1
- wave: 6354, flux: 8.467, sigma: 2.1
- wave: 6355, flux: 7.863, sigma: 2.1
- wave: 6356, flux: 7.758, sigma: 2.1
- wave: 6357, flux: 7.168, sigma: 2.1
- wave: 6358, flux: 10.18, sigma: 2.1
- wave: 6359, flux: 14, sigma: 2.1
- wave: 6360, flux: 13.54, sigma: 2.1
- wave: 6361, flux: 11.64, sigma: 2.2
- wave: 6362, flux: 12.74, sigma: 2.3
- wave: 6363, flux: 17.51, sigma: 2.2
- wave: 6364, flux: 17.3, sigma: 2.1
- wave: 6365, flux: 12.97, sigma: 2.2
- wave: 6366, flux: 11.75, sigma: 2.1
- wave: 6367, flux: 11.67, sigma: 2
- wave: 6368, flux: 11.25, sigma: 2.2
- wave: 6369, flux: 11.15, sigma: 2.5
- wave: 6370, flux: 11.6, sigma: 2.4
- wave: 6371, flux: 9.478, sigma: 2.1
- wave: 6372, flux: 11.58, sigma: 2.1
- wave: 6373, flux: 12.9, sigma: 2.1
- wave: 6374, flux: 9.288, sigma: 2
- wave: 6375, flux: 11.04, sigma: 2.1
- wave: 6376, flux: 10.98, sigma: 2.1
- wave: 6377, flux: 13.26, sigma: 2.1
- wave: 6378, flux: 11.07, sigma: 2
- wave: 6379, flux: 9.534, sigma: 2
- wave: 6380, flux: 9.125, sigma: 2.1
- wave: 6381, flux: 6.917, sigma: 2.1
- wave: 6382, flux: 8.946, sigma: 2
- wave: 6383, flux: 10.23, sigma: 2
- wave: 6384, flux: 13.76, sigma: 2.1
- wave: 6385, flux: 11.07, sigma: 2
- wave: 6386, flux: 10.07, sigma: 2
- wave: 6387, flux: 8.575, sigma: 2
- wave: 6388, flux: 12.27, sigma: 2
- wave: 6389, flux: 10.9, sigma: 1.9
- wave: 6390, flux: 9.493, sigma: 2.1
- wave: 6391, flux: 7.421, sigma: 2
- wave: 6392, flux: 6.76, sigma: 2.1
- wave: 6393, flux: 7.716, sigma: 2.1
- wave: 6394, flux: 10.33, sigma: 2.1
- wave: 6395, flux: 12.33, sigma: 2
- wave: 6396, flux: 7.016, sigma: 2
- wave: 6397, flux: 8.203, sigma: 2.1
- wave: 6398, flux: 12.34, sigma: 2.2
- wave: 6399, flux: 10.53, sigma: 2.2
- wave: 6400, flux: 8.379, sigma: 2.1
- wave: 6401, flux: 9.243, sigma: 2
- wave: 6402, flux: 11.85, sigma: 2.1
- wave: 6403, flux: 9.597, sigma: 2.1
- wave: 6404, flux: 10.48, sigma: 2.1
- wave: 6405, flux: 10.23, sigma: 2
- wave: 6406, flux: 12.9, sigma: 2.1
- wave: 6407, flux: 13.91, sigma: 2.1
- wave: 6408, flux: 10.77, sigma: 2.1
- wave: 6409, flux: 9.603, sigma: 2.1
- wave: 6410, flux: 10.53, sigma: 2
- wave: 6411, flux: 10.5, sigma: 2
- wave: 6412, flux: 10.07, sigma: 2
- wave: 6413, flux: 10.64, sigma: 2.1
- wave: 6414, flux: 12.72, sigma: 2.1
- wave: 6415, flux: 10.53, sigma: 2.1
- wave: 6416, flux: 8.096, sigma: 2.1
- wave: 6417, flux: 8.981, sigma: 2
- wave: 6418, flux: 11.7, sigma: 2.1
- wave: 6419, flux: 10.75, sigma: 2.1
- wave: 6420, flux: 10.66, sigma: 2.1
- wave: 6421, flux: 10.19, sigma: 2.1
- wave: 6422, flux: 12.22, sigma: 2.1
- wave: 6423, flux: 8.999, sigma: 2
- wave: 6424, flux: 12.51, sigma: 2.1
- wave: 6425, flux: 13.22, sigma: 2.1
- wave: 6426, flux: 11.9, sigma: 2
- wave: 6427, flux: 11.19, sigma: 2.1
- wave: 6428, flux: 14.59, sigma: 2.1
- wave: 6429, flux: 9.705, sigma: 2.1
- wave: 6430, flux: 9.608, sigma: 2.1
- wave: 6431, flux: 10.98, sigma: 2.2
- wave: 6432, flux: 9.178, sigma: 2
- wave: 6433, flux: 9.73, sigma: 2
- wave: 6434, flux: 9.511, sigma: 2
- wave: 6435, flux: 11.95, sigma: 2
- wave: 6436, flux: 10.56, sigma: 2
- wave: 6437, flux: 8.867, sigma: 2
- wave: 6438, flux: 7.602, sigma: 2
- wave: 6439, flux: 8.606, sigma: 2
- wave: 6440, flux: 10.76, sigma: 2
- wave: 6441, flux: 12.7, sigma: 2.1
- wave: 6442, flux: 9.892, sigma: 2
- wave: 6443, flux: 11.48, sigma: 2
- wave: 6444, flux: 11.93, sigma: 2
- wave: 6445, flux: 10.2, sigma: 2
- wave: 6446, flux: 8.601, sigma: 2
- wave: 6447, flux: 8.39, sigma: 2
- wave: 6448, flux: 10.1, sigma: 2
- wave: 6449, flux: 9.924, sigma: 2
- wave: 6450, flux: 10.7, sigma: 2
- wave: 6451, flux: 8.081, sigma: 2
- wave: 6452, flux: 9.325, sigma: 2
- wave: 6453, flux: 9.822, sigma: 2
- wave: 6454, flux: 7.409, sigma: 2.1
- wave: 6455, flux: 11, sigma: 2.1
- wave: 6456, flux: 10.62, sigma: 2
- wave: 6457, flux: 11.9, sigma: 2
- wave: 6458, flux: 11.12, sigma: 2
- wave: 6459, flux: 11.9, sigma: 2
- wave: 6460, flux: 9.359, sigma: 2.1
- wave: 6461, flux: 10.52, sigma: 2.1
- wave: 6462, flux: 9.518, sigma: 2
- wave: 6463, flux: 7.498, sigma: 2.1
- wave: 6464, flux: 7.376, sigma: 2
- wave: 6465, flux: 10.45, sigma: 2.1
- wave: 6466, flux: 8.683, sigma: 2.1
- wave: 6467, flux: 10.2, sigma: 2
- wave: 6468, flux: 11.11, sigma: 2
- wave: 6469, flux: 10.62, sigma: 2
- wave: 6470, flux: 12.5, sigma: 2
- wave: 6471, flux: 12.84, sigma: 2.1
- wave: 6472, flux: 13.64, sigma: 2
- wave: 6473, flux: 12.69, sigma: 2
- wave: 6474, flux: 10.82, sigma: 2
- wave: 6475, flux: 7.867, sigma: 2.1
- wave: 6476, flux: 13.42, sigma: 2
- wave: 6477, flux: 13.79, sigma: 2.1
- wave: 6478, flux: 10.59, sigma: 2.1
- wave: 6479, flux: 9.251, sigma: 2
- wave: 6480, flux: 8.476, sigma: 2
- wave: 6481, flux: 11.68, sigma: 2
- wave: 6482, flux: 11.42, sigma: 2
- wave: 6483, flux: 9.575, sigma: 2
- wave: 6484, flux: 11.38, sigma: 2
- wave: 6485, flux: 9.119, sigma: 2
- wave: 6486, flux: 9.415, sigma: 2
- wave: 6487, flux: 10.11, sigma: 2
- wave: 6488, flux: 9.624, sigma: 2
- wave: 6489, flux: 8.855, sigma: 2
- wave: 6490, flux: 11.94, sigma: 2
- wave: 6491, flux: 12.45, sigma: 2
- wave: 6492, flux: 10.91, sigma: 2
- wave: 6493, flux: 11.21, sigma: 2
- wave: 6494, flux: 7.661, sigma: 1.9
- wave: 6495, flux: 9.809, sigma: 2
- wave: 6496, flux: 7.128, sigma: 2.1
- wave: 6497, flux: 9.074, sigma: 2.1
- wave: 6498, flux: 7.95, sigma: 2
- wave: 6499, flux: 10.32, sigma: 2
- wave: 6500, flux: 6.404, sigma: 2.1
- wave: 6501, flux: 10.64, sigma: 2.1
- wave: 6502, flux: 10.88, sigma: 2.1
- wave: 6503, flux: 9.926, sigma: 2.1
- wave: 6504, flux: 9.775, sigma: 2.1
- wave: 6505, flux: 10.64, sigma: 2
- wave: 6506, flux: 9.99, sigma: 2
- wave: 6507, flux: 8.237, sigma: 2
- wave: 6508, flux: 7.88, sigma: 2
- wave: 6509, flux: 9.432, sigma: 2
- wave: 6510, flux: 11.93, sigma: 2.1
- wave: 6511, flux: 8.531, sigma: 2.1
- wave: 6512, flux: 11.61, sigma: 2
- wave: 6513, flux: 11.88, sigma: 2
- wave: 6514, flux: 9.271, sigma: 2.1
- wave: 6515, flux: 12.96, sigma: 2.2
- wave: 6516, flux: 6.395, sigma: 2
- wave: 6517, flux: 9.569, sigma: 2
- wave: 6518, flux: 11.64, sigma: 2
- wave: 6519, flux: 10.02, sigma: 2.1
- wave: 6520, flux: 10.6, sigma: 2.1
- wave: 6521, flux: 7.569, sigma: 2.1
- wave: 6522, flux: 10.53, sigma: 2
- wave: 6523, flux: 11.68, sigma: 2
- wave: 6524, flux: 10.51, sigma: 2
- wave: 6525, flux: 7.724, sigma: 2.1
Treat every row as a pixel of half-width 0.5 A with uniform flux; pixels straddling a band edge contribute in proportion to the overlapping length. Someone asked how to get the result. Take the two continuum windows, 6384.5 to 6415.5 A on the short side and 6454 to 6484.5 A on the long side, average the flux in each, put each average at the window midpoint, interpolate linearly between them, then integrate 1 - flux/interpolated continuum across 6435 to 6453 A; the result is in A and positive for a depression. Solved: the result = 1.0 A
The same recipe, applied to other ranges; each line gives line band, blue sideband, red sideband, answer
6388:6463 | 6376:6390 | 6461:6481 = 1.7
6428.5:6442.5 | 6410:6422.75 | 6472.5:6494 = 0.8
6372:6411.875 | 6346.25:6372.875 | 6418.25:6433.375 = 2.5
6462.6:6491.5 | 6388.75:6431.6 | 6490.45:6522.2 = -1.8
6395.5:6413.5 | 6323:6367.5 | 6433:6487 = 0.4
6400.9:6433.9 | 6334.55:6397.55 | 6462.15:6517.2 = -1.6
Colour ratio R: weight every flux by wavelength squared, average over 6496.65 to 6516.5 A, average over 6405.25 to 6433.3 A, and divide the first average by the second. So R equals 0.91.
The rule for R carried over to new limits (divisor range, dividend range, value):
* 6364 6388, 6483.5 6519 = 0.93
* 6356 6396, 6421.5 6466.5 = 0.96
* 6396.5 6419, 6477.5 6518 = 0.96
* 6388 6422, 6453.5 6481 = 1.06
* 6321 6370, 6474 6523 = 0.97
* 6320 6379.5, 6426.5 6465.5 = 0.96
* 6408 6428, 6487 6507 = 0.91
